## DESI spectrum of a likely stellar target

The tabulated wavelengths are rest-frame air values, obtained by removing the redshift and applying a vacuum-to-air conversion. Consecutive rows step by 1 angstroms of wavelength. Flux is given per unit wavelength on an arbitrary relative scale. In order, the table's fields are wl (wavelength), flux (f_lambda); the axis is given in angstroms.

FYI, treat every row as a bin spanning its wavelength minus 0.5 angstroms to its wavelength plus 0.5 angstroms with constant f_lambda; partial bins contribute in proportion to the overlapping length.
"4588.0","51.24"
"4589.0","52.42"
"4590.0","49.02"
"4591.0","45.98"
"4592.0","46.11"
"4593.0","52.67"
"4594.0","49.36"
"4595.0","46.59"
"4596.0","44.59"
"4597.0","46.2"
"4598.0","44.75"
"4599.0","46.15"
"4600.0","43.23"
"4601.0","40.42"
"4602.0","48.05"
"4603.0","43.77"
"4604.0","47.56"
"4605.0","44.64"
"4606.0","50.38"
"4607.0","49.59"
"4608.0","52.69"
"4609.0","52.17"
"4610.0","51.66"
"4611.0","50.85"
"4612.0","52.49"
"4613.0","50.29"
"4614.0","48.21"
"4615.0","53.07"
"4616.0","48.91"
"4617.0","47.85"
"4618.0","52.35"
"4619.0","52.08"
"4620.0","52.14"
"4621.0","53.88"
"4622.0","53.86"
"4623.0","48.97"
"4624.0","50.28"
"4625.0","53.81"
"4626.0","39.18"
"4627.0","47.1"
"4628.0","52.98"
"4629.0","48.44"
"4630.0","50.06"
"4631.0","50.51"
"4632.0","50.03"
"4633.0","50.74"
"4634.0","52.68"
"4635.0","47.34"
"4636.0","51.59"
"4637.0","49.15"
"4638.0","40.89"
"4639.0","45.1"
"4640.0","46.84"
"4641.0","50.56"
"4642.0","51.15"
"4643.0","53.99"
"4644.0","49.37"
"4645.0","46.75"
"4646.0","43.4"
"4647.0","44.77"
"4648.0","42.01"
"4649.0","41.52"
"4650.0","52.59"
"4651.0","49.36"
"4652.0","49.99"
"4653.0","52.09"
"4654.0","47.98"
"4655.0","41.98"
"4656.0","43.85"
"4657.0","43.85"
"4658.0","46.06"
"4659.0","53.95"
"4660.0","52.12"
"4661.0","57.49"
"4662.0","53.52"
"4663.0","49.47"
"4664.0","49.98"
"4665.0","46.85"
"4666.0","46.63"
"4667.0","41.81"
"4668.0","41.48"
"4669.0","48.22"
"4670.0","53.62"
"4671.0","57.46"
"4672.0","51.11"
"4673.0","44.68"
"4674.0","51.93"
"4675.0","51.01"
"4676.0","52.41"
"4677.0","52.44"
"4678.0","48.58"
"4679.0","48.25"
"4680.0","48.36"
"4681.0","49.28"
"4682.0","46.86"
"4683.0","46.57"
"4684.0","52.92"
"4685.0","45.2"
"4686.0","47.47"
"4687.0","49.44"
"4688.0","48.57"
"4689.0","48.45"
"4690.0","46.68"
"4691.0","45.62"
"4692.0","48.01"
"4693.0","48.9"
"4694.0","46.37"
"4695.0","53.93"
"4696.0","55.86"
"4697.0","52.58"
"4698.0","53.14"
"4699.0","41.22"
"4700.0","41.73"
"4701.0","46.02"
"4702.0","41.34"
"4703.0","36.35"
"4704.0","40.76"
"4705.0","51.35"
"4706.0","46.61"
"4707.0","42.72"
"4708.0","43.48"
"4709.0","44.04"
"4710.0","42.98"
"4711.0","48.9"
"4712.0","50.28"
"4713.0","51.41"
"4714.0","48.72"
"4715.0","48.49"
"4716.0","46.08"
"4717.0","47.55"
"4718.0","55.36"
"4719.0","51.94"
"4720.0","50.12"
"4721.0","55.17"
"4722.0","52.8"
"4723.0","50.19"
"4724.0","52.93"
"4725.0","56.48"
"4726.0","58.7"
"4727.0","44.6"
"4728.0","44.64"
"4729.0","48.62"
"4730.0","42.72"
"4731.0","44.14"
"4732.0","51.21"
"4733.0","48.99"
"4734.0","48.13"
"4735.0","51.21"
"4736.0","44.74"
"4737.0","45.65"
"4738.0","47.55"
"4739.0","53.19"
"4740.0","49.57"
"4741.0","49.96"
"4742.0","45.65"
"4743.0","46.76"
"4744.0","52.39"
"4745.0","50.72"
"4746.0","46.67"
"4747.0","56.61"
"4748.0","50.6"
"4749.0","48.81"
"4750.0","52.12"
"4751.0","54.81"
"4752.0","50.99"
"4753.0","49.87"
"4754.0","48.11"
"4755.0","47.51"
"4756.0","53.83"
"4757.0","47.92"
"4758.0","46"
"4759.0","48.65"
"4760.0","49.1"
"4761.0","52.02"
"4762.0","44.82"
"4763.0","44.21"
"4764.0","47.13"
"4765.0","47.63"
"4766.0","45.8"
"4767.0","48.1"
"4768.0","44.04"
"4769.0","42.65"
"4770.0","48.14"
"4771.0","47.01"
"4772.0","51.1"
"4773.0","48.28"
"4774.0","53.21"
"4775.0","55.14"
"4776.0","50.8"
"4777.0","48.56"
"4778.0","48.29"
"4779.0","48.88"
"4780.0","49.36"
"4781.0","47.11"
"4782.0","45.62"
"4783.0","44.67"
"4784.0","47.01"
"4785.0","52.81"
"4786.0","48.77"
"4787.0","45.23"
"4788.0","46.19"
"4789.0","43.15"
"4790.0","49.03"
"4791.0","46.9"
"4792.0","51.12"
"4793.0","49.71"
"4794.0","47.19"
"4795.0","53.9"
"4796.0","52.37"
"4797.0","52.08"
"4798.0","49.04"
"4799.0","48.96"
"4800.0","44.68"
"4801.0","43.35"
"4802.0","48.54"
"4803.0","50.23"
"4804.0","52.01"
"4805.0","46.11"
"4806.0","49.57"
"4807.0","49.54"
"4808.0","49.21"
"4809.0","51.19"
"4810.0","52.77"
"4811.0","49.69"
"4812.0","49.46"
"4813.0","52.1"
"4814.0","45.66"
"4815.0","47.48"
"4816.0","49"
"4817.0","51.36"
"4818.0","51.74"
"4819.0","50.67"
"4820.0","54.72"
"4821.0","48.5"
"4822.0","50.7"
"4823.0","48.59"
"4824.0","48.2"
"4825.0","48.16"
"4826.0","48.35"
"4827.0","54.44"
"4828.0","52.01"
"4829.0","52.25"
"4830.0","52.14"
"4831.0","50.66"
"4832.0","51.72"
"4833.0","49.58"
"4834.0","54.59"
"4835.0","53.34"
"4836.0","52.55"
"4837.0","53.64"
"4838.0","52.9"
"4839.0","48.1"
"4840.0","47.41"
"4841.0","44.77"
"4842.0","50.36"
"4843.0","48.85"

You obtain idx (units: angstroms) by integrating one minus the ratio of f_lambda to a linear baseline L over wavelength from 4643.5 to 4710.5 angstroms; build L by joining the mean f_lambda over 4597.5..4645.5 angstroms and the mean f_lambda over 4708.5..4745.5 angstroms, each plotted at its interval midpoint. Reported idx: 1.9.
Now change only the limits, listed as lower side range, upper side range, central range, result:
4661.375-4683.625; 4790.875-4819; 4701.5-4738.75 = 0.9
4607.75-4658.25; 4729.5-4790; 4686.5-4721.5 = 0.7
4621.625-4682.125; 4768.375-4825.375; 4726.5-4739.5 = 0.4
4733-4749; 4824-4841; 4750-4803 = 1.6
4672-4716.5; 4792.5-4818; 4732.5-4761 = -0.6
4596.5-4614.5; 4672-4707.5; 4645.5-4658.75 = 0.4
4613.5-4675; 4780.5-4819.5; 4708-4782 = -0.2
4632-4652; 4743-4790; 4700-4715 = 0.9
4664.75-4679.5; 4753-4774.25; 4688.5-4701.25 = 0.1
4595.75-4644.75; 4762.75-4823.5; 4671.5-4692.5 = 0.1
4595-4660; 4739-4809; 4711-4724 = -0.5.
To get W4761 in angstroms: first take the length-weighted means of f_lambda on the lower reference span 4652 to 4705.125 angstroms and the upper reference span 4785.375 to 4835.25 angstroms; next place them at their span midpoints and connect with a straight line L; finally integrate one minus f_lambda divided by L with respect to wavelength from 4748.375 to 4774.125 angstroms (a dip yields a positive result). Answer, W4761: 0.4 angstroms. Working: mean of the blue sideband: 48.3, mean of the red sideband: 49.7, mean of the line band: 48.5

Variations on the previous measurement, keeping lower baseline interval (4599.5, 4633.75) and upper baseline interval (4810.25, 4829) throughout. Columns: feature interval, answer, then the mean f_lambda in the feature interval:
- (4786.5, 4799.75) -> 0.3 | 48.8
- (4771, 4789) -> 0.5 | 48.7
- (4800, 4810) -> 0.2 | 48.8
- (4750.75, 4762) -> 0.1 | 49.6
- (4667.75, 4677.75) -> -0.2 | 50.6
